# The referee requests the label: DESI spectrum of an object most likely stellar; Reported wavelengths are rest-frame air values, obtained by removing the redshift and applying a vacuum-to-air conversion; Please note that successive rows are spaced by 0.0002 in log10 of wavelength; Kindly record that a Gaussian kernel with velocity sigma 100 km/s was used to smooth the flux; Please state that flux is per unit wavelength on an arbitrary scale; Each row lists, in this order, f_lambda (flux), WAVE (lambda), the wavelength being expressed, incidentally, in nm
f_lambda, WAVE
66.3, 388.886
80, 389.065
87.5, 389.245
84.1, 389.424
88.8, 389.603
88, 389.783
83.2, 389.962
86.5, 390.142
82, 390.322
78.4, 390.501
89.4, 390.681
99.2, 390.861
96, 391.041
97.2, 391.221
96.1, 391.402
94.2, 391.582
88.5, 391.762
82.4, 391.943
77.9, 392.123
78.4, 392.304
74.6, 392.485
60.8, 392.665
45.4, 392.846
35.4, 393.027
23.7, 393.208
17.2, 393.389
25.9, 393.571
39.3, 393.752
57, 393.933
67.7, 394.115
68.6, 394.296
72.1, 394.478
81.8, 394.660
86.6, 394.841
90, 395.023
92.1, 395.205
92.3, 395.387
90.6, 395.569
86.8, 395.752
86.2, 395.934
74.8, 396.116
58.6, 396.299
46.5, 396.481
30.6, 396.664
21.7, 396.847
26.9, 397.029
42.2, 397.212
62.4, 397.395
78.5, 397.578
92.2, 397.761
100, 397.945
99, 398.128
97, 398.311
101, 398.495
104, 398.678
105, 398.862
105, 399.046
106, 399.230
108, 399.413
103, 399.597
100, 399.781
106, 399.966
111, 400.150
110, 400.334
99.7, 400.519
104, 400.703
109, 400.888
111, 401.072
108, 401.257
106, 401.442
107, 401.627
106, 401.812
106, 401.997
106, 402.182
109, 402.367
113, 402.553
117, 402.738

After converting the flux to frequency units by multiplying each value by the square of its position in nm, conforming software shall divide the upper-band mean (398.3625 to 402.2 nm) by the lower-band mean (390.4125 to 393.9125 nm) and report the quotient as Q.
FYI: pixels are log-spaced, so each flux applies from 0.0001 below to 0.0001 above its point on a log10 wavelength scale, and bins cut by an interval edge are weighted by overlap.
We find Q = 1.6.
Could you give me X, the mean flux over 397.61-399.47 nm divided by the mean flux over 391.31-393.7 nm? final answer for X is 1.6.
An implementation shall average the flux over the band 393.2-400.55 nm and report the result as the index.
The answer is 77.8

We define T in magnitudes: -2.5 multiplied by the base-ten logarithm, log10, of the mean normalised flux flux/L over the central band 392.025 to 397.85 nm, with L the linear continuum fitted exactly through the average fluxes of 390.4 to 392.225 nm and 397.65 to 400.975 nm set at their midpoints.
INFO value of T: 0.47 mag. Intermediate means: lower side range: 89.8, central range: 62.1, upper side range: 103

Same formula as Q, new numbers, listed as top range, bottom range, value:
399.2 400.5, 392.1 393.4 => 2.10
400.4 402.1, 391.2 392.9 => 1.40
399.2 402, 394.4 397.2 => 1.60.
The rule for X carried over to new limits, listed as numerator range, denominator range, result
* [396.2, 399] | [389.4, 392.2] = 0.81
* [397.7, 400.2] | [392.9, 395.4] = 1.72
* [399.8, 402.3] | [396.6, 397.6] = 2.56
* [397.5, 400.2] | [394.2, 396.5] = 1.26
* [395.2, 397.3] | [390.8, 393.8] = 0.92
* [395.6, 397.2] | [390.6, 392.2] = 0.60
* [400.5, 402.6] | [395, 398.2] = 1.53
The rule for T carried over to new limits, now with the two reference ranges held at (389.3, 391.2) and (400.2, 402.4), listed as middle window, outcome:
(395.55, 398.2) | 0.45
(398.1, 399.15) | 0.00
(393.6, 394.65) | 0.49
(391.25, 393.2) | 0.26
